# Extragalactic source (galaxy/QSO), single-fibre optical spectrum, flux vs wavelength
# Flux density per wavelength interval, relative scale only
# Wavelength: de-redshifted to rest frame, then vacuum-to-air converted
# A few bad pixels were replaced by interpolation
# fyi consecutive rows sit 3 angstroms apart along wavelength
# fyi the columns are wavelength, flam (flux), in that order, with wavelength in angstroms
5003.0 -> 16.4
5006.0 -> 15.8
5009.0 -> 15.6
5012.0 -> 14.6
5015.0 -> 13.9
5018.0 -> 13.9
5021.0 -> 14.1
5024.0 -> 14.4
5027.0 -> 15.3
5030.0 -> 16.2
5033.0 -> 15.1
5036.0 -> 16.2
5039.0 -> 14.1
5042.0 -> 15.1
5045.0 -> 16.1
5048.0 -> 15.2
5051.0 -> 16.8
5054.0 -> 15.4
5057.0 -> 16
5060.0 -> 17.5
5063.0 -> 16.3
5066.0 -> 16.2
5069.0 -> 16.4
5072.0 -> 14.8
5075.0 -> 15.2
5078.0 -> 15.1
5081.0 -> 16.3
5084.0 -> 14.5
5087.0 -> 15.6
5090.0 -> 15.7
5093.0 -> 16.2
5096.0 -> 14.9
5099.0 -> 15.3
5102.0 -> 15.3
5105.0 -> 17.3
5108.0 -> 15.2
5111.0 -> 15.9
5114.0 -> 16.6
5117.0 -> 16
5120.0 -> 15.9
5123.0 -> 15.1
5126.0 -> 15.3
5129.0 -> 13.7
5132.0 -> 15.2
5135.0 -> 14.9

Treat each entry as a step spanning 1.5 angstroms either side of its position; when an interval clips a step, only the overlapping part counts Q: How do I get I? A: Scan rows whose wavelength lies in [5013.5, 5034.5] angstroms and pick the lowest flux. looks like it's 13.9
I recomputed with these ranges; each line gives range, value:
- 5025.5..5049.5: 14.1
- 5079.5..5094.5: 14.5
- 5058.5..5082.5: 14.8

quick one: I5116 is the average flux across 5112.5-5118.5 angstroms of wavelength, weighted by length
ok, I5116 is 16.3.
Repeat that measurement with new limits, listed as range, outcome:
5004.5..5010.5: 15.7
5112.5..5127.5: 15.8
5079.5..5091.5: 15.5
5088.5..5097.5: 15.6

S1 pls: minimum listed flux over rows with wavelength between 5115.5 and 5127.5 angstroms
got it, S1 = 15.1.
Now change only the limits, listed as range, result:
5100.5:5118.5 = 15.2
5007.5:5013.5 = 14.6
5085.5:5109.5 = 14.9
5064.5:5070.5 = 16.2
